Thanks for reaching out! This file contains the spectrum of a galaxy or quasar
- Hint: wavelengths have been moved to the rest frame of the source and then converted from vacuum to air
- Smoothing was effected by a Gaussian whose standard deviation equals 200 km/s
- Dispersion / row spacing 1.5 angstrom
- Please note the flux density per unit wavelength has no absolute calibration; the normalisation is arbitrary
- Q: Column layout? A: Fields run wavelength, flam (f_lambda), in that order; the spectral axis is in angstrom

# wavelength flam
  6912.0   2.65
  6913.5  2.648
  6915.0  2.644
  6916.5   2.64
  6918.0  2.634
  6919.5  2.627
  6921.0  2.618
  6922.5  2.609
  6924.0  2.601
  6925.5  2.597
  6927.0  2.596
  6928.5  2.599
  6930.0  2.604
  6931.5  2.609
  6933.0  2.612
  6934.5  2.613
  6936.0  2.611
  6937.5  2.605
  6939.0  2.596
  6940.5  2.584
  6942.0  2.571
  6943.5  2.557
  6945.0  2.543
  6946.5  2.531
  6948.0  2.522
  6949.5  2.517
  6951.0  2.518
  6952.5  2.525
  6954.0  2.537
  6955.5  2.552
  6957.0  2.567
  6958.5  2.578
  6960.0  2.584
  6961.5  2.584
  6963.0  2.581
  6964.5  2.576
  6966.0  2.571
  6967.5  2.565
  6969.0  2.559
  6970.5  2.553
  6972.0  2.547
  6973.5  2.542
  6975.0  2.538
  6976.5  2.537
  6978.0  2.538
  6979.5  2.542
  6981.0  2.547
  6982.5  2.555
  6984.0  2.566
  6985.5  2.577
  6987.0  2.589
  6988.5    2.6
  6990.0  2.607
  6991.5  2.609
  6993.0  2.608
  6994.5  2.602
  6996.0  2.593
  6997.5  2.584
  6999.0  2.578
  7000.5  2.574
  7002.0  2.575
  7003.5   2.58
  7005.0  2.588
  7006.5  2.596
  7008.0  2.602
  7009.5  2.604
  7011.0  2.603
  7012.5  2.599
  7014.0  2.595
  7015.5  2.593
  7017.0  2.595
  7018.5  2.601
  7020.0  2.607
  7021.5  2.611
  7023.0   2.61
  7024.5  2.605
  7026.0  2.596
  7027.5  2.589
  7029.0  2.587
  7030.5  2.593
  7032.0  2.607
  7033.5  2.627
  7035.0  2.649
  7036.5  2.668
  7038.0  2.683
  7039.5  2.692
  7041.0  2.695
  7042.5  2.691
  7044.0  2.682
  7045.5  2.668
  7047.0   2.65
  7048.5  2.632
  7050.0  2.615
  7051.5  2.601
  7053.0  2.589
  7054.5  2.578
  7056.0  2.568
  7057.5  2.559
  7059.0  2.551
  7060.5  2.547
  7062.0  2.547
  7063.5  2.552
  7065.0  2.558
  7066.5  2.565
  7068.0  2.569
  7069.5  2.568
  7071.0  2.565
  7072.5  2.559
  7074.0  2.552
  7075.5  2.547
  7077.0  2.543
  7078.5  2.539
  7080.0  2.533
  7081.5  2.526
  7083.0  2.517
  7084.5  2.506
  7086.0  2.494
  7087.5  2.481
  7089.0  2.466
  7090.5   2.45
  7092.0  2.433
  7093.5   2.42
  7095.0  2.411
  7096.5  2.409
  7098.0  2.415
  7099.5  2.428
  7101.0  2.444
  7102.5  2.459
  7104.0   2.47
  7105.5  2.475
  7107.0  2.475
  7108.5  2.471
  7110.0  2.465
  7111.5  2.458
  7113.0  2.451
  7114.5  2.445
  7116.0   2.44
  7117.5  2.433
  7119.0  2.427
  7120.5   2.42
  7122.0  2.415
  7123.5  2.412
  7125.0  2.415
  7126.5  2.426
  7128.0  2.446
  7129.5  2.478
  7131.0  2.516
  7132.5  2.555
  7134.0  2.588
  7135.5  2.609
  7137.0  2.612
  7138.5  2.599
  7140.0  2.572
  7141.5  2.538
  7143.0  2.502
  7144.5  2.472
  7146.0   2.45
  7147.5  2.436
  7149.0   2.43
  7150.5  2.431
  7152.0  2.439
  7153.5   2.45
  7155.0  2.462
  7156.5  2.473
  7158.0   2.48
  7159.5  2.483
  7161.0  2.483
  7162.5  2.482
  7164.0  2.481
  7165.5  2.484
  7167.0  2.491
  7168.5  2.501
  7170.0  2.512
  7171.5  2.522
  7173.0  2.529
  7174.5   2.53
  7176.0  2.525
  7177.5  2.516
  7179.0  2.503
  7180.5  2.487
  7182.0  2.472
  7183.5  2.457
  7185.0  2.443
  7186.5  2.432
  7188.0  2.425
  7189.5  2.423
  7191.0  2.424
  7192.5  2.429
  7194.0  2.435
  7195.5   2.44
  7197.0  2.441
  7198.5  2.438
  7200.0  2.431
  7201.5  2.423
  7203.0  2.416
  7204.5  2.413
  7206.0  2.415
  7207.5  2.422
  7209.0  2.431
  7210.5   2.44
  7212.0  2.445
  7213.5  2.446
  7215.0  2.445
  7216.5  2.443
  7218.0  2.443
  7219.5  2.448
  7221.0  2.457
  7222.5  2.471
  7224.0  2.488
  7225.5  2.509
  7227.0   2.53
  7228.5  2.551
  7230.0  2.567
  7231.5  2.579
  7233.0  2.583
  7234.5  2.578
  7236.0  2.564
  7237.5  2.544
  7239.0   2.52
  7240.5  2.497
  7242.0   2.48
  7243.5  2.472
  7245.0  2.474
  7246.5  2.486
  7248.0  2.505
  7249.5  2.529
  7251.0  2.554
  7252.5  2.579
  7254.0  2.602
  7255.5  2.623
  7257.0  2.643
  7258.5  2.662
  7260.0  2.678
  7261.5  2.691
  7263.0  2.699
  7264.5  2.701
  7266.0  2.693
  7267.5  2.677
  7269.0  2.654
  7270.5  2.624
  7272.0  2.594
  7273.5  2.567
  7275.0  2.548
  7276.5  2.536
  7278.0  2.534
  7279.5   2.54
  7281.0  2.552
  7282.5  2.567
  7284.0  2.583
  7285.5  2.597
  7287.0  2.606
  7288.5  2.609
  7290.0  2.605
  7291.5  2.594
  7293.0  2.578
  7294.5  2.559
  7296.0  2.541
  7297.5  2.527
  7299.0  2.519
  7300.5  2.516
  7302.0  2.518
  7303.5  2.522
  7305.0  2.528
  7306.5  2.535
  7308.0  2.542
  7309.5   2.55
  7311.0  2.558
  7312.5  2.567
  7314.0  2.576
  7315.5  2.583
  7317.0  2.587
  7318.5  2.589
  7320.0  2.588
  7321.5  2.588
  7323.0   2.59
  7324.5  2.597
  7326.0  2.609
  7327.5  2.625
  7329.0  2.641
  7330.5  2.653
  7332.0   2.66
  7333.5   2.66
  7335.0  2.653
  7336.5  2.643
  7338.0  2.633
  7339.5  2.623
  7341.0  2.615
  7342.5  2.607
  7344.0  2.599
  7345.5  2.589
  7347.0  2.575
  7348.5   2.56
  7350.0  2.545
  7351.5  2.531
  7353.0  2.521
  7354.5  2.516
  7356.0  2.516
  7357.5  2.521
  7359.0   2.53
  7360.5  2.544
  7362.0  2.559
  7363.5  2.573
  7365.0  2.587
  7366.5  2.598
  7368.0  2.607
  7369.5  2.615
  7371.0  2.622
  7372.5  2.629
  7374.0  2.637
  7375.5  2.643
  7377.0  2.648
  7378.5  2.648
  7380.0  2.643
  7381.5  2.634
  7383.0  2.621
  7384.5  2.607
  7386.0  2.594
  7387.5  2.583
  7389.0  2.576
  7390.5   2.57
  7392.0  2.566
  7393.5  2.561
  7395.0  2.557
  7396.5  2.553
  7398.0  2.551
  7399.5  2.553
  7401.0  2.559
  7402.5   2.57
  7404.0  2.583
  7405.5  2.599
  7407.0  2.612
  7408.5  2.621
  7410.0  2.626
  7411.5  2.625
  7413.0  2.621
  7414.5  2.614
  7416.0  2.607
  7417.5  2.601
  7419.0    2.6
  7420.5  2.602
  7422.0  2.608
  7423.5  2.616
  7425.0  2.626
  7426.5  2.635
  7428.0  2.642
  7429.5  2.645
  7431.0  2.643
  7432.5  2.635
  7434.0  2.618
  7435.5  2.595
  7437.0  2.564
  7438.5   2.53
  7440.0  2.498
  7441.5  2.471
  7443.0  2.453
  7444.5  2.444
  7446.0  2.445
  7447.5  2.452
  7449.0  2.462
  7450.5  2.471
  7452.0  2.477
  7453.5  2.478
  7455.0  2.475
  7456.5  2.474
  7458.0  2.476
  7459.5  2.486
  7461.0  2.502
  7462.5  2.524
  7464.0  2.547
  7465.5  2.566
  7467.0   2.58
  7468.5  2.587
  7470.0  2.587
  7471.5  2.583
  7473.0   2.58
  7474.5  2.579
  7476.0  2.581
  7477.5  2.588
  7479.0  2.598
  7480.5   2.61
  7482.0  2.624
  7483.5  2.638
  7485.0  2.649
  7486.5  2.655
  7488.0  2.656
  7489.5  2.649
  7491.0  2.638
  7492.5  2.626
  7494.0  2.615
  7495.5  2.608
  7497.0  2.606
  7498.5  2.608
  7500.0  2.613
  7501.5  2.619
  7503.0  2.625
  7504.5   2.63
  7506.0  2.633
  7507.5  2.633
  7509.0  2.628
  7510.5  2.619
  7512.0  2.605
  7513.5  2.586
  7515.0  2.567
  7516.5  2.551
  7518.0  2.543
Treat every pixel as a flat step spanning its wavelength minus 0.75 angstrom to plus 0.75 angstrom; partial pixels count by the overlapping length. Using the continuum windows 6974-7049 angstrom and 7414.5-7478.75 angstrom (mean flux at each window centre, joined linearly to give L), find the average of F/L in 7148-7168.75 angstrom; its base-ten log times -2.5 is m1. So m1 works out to 0.05 mag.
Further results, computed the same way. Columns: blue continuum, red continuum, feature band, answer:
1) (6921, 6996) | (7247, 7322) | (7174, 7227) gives 0.06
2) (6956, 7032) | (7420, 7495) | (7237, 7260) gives 0.01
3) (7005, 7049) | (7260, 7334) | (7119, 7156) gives 0.05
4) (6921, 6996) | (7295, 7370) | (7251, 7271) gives -0.03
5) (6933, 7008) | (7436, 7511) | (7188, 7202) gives 0.06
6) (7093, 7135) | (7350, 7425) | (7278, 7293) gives -0.02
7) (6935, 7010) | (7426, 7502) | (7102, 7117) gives 0.05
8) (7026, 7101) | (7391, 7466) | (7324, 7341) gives -0.03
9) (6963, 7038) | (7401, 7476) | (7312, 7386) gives -0.01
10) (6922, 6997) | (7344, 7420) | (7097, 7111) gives 0.05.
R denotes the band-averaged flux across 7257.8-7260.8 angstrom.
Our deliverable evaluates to 2.67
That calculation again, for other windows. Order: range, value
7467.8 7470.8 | 2.59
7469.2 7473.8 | 2.58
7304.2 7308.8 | 2.54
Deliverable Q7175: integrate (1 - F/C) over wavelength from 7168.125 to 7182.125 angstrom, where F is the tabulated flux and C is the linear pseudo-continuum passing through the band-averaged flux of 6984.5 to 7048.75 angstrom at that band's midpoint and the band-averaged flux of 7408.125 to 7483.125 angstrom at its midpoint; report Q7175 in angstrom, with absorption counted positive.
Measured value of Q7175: 0.4 angstrom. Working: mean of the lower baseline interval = 2.61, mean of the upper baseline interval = 2.56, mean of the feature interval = 2.51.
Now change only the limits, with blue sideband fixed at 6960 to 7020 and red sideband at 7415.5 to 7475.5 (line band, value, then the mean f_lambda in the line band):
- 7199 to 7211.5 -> 0.68 angstrom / 2.42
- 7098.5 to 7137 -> 1.54 angstrom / 2.47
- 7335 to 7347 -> -0.28 angstrom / 2.62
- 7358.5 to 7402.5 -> -0.67 angstrom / 2.59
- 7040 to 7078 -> -0.24 angstrom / 2.59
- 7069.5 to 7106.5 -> 1.23 angstrom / 2.49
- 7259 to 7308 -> -0.52 angstrom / 2.59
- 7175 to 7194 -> 0.78 angstrom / 2.46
